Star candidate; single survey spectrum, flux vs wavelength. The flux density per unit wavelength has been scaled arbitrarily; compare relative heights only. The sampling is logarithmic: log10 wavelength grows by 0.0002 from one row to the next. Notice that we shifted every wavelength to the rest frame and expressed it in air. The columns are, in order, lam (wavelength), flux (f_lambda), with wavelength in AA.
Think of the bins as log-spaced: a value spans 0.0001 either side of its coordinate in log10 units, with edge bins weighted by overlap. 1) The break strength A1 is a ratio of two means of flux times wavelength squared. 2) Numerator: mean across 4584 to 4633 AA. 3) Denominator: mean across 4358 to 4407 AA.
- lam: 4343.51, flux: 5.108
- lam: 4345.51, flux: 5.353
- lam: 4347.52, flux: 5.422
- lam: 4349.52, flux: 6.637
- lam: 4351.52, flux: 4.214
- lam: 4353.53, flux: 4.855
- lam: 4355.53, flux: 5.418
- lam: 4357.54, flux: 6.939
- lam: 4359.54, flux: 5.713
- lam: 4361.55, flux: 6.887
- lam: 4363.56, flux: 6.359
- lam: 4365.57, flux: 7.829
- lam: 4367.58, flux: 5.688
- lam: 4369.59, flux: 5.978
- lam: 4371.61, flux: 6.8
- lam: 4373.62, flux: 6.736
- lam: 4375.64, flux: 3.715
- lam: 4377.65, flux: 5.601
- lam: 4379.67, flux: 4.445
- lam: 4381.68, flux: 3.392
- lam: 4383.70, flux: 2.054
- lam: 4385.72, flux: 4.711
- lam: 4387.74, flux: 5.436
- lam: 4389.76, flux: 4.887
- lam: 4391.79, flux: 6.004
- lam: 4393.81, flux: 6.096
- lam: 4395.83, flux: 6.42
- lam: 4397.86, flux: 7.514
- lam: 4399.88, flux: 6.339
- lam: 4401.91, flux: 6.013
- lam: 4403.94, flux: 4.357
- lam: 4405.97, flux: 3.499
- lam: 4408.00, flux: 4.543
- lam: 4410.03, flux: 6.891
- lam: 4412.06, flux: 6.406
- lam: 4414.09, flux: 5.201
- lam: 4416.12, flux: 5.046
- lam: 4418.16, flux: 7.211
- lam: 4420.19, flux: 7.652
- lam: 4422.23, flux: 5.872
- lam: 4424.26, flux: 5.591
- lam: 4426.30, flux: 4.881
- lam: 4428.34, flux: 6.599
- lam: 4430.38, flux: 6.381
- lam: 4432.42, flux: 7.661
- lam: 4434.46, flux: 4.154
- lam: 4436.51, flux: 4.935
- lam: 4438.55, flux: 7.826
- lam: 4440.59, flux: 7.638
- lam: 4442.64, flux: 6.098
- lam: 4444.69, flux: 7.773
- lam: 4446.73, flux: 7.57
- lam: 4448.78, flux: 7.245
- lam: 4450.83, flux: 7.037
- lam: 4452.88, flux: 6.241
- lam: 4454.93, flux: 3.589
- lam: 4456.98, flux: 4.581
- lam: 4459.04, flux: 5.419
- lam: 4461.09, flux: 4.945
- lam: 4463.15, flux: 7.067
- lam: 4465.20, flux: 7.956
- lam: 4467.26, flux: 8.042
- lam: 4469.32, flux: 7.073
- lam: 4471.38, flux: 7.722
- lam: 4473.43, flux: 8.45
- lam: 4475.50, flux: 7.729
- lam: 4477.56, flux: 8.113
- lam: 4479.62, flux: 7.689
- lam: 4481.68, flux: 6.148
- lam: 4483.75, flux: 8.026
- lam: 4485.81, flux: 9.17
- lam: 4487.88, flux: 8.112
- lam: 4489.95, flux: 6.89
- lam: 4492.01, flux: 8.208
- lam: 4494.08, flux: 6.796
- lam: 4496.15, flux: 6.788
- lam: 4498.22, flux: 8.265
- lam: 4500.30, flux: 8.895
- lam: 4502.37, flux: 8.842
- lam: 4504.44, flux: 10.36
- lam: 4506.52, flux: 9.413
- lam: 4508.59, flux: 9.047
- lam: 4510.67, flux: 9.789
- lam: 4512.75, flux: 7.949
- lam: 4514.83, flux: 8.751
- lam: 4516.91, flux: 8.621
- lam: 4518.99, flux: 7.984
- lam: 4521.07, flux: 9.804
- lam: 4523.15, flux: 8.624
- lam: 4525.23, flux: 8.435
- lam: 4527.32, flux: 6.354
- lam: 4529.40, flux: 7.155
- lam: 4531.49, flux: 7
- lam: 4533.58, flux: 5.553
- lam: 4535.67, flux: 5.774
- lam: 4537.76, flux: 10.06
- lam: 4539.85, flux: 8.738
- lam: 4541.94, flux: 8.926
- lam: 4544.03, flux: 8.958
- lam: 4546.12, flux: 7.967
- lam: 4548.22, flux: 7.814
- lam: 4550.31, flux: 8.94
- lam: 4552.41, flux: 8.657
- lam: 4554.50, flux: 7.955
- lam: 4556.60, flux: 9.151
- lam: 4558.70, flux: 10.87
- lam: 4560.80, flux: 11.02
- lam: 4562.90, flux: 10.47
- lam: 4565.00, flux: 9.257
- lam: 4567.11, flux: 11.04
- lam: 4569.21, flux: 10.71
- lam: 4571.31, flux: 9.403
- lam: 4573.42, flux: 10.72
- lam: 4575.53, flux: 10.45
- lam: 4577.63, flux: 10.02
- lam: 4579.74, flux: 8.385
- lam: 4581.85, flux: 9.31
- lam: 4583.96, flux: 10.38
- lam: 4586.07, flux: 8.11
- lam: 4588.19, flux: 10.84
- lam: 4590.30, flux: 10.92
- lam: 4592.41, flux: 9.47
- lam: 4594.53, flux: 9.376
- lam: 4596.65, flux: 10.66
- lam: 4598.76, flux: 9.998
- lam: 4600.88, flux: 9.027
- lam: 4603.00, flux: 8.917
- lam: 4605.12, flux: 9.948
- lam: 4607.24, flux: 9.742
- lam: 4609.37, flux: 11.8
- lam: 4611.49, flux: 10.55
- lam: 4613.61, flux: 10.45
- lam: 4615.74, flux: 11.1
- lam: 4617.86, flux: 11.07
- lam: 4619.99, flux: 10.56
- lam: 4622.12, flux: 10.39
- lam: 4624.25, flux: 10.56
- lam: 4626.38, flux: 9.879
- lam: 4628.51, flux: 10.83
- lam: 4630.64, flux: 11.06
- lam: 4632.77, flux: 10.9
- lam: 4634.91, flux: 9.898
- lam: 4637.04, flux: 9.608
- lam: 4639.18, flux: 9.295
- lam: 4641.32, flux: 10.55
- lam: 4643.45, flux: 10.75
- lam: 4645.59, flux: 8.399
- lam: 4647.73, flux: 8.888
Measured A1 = 2.05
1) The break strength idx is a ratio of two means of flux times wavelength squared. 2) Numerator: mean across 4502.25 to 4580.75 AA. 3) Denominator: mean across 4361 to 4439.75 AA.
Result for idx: 1.7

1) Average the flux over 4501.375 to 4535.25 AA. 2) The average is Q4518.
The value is 8.3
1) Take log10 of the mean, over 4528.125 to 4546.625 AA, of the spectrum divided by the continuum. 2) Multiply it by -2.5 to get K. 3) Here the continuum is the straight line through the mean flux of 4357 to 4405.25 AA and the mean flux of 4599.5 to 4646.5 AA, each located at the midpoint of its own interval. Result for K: 0.11 mag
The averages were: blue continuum 5.64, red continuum 10.2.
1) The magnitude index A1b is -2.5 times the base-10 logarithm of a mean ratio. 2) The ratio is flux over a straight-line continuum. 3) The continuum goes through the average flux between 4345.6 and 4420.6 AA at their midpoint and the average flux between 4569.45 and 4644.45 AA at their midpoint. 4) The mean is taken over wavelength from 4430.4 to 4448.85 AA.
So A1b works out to 0.01 mag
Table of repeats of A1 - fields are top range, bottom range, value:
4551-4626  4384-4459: 1.81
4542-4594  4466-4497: 1.30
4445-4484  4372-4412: 1.35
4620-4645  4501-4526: 1.21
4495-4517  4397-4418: 1.63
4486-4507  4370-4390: 1.81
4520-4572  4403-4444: 1.55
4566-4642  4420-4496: 1.59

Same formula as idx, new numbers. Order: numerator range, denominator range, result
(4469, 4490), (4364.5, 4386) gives 1.58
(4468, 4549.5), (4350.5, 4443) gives 1.48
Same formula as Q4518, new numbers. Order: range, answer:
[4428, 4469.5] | 6.45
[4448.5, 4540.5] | 7.66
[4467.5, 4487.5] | 7.81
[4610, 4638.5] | 10.5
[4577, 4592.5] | 9.68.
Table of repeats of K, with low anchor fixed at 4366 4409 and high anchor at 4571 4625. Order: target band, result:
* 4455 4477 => 0.05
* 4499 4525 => -0.11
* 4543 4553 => 0.06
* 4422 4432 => 0.04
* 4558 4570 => -0.14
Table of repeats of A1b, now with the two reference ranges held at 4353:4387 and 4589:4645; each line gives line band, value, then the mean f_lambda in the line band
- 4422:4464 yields 0.123 mag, 6.15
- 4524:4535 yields 0.237 mag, 6.89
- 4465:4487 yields -0.041 mag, 7.83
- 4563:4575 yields -0.101 mag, 10.3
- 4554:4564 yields -0.096 mag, 10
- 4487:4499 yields 0.053 mag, 7.49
